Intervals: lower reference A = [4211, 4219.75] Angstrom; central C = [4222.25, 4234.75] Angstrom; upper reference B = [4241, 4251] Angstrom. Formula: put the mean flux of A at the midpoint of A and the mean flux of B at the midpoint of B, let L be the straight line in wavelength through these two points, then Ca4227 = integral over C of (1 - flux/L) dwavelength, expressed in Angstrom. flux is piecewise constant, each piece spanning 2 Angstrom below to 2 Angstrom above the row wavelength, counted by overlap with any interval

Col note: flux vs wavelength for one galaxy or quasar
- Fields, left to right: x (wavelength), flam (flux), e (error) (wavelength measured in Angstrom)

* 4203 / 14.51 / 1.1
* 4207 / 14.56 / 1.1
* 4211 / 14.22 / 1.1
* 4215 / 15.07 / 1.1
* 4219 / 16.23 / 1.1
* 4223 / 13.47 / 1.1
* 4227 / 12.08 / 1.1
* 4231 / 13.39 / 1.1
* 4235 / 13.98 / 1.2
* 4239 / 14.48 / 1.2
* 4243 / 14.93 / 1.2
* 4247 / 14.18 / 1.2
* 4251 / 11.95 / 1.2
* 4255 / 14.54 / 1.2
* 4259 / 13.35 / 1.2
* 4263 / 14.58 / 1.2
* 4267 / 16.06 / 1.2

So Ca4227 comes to 1.4 Angstrom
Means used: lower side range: 15.2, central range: 13.1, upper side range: 14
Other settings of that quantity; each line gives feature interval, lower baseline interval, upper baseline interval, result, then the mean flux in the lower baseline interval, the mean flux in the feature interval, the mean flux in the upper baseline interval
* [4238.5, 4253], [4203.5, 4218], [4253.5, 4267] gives 0.69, 14.7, 13.8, 14.4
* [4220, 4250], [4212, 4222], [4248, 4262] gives 1.22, 15.3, 13.8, 13.4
